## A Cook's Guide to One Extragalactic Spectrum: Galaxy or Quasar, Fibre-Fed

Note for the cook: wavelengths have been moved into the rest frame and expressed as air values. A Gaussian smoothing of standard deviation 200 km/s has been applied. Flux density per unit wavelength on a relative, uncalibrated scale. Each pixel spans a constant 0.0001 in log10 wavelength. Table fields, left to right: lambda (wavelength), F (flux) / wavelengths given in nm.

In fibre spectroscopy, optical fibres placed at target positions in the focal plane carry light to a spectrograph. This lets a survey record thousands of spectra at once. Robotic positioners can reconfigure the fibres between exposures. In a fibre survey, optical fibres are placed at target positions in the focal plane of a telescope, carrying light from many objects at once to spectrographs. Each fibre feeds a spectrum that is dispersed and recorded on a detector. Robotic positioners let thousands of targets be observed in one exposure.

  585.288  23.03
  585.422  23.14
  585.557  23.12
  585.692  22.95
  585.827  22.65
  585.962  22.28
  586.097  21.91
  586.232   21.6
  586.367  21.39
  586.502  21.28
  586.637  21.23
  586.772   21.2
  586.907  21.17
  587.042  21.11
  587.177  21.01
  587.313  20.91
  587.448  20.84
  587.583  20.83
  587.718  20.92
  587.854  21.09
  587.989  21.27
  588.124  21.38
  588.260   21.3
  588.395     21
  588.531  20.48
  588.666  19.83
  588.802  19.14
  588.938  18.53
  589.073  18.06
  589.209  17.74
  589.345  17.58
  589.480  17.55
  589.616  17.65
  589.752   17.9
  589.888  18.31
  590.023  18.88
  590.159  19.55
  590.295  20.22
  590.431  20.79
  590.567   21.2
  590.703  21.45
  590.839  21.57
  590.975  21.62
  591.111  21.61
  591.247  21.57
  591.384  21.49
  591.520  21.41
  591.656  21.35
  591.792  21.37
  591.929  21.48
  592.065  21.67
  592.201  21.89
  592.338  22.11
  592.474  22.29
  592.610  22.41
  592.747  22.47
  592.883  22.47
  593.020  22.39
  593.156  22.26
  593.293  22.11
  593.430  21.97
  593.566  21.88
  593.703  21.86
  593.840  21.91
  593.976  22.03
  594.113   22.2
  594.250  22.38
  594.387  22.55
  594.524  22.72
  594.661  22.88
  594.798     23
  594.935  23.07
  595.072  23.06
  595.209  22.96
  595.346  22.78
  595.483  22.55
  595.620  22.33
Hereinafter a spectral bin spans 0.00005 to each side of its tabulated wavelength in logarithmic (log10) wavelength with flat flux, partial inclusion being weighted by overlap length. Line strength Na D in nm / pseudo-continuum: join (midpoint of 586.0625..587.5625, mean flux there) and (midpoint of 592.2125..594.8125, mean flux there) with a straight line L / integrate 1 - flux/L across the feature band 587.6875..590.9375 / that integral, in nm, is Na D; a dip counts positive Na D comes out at 0.28 nm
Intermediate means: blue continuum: 21.2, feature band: 19.7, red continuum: 22.3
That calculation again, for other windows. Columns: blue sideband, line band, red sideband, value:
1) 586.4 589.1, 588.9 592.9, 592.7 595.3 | 0.21 nm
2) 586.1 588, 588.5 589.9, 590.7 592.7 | 0.20 nm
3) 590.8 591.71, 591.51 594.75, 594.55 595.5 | 0.02 nm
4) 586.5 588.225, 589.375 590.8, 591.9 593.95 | 0.15 nm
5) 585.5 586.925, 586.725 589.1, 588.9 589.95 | -0.10 nm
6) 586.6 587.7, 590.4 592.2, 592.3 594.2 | 0.03 nm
